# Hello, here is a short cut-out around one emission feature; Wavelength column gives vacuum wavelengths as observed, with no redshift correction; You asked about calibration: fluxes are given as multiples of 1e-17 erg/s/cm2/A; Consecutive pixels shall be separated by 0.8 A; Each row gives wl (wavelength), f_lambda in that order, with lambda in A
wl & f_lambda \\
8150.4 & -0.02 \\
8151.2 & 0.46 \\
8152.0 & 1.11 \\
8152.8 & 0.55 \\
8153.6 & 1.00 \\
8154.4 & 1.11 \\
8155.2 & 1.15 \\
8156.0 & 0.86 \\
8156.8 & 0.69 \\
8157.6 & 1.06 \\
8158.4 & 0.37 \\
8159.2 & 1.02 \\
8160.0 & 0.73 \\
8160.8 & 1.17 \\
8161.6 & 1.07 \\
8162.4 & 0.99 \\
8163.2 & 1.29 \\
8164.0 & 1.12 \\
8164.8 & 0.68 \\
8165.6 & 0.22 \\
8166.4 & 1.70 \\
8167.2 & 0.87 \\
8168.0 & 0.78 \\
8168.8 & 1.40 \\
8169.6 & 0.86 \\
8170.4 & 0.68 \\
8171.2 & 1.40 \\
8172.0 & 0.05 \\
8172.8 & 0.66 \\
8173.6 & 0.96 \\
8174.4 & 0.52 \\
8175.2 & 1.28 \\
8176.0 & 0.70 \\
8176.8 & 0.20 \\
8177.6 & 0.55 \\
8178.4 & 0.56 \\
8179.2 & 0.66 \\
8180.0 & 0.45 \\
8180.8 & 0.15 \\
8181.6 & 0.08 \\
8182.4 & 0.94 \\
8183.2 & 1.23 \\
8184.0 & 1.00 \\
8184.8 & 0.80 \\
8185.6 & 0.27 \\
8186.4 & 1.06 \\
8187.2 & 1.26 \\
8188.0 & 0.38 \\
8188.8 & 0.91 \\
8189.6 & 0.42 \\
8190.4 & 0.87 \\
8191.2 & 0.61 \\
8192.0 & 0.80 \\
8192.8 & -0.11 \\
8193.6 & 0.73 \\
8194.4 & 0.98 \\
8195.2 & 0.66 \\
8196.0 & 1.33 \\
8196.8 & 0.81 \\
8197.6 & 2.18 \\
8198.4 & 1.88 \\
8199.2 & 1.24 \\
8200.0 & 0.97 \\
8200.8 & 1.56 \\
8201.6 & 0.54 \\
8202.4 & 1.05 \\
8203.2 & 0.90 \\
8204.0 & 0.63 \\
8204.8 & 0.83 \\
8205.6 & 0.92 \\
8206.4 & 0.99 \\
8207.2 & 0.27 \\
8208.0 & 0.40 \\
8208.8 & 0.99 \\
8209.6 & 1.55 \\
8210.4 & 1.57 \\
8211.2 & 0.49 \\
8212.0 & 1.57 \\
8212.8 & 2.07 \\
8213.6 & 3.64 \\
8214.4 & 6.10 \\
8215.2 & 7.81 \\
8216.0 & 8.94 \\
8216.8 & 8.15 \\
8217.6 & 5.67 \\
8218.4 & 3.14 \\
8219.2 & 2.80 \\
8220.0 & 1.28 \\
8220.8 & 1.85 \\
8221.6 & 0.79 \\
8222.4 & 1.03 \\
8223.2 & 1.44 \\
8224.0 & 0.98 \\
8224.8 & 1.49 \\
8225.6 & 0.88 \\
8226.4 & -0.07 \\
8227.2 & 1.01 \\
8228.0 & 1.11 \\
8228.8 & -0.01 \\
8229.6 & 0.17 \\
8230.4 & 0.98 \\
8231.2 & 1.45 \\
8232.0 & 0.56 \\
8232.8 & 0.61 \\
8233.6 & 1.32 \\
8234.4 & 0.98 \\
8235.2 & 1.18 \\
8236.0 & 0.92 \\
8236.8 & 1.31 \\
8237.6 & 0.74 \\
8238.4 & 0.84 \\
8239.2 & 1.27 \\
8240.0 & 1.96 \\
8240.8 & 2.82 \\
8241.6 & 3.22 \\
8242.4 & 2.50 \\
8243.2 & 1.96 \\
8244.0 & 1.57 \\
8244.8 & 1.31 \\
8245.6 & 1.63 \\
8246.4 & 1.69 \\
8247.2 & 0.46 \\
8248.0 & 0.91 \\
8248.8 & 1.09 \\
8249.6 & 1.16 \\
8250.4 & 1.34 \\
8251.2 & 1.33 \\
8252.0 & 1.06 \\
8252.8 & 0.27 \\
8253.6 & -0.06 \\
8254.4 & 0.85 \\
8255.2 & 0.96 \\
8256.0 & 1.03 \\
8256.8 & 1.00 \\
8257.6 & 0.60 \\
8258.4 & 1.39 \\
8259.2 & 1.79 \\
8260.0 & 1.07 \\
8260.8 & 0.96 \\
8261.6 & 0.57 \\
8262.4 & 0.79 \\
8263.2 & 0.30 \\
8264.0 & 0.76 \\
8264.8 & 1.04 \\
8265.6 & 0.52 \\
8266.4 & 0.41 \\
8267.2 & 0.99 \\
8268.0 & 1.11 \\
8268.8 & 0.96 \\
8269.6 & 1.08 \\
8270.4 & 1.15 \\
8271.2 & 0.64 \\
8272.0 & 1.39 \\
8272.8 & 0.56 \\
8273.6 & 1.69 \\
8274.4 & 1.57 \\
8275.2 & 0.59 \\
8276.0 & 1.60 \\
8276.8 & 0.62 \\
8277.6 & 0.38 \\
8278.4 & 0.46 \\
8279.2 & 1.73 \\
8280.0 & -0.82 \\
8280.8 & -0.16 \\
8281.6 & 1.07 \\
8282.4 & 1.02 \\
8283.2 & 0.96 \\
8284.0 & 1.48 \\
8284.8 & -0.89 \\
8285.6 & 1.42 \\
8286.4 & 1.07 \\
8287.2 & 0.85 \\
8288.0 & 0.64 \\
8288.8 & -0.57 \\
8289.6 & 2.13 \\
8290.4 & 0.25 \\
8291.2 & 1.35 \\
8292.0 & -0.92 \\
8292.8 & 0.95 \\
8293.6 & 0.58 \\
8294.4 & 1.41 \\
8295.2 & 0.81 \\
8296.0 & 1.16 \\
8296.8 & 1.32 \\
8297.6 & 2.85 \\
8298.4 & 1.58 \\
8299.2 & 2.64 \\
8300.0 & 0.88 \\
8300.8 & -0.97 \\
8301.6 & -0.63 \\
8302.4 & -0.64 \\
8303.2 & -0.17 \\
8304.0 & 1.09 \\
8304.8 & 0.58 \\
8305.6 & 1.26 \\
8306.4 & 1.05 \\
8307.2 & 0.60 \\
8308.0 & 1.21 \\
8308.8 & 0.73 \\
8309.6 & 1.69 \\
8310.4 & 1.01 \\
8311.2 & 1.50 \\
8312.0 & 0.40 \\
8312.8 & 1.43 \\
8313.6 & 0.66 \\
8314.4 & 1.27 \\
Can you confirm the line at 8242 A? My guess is [N II]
